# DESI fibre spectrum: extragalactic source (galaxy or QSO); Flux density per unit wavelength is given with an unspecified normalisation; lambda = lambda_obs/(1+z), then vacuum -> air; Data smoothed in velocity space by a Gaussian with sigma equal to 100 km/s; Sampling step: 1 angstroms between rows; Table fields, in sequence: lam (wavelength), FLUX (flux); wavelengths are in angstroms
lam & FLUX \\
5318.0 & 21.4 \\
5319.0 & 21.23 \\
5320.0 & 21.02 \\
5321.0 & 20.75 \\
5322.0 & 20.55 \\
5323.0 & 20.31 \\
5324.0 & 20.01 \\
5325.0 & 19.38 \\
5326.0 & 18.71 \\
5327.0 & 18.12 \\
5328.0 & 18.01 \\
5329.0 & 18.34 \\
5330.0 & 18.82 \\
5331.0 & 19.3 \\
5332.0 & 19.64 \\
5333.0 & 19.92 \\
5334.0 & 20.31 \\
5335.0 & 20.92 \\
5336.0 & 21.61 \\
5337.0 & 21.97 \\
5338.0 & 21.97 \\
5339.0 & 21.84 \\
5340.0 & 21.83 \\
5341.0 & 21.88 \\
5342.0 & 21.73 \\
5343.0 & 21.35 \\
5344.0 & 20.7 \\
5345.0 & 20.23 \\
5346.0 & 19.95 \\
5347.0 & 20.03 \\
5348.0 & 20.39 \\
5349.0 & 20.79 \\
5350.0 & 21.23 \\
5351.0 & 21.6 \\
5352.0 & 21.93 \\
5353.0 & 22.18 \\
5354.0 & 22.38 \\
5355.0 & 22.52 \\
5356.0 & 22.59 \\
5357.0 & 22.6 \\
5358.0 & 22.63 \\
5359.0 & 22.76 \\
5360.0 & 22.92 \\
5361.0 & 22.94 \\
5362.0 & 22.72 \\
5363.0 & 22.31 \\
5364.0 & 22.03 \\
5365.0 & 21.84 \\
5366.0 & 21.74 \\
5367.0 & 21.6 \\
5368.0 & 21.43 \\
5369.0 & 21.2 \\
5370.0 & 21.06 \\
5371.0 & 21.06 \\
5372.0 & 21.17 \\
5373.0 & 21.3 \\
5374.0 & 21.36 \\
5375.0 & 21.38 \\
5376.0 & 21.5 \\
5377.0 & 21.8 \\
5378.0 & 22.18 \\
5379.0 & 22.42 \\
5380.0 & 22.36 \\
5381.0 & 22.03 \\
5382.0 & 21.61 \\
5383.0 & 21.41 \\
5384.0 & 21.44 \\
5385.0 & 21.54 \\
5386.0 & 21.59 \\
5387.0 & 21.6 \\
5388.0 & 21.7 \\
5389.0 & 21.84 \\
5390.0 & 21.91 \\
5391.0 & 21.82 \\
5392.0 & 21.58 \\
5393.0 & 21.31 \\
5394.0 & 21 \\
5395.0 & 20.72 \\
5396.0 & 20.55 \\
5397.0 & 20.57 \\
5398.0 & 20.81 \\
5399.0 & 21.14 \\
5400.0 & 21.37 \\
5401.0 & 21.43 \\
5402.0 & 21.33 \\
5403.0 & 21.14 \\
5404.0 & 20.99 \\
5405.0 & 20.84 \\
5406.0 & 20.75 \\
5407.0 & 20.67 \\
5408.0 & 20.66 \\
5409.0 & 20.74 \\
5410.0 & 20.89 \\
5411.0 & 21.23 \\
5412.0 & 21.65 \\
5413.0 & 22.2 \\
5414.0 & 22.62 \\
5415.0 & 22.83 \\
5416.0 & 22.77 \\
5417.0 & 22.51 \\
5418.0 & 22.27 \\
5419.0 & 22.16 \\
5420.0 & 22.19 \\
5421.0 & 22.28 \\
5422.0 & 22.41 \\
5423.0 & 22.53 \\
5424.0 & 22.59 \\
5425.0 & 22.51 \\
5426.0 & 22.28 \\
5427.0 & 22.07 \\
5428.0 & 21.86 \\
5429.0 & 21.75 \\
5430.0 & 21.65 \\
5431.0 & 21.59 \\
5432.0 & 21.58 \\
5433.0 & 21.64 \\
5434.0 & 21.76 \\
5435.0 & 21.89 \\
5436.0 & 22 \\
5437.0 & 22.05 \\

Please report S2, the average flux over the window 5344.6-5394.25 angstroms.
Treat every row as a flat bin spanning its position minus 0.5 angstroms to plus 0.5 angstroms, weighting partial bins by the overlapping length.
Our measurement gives 21.7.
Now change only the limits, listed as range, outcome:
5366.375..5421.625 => 21.5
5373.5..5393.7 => 21.7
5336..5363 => 21.8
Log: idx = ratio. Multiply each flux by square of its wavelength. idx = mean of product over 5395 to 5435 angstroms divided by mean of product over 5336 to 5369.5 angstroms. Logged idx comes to 1.02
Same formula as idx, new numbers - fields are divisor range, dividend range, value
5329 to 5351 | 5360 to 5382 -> 1.06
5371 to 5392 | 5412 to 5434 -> 1.04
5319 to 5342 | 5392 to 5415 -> 1.07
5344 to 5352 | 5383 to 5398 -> 1.05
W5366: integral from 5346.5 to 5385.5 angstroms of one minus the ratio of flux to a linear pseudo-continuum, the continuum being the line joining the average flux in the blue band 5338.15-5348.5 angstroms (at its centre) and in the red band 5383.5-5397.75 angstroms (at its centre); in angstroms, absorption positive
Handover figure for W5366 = -1.1 angstroms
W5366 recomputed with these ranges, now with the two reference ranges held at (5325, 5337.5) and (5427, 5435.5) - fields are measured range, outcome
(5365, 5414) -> -1.3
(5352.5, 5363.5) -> -1.3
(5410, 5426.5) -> -0.6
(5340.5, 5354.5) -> -0.8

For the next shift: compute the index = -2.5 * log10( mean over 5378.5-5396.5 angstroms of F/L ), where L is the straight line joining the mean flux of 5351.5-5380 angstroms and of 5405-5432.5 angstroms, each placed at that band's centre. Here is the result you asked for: 0.02 mag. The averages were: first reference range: 22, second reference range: 21.9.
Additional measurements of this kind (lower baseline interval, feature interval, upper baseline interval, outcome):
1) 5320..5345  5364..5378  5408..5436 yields -0.02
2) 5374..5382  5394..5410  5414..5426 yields 0.07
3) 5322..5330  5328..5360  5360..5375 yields -0.05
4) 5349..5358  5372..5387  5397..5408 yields -0.01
